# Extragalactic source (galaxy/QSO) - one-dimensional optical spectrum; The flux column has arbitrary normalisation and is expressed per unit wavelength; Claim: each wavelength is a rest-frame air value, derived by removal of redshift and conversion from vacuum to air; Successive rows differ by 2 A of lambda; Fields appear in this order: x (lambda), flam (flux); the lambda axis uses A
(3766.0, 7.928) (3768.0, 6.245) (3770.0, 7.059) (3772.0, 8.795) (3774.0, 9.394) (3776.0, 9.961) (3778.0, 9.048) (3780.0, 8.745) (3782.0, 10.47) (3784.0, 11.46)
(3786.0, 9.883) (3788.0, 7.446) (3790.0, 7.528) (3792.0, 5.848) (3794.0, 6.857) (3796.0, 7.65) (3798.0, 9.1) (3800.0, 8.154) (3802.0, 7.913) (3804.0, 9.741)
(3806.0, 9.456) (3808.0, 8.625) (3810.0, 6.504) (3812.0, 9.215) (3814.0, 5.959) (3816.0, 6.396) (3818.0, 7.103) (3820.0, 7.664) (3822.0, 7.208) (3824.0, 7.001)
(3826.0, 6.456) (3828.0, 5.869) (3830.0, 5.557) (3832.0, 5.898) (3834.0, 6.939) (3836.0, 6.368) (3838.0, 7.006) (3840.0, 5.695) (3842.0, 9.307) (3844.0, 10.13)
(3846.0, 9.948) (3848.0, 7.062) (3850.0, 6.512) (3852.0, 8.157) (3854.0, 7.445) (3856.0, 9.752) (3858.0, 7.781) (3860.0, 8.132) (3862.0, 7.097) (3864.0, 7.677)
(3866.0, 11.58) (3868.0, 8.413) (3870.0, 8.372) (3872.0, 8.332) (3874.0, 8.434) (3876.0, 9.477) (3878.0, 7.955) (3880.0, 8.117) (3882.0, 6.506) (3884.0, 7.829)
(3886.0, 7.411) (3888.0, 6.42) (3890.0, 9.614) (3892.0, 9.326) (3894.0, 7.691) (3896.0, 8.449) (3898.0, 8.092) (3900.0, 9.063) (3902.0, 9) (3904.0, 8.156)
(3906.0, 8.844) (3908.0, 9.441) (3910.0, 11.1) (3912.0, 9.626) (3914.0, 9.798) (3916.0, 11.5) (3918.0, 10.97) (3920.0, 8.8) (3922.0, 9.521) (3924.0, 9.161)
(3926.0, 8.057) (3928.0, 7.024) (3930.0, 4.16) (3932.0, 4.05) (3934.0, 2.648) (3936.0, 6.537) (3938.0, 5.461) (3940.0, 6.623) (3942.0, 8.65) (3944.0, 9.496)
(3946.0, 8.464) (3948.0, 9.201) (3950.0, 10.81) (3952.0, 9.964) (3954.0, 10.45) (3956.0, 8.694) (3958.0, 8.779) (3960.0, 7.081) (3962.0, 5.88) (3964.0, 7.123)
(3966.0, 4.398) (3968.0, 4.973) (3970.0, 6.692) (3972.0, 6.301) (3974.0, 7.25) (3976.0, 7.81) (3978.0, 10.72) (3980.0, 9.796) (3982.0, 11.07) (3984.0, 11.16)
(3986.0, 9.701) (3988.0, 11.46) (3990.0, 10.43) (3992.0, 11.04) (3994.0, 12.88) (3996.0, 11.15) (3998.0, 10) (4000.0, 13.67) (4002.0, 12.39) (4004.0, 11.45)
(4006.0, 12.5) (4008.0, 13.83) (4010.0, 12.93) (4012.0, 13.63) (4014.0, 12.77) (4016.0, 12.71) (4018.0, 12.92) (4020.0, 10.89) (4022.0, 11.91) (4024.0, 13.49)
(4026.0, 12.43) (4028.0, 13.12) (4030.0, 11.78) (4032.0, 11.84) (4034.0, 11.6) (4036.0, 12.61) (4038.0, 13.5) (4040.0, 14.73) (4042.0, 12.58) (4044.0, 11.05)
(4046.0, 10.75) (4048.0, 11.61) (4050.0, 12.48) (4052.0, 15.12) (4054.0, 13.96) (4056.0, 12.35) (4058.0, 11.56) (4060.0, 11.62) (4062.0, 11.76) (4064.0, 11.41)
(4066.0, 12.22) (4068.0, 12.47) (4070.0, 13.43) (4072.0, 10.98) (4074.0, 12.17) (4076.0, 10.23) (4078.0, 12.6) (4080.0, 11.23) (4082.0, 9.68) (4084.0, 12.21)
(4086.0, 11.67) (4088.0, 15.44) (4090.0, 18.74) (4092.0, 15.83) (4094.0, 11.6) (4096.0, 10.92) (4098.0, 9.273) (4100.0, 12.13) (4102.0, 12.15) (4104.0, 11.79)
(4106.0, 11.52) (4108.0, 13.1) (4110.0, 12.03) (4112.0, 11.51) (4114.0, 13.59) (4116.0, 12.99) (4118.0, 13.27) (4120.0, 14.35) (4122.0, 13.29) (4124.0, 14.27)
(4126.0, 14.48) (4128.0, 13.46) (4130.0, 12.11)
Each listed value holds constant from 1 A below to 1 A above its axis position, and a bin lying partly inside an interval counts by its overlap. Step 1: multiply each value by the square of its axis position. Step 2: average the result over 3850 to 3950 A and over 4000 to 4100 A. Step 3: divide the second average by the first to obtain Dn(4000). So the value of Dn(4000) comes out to 1.6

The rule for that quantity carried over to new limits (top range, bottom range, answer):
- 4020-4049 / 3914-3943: 1.74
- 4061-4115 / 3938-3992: 1.52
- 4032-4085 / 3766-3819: 1.69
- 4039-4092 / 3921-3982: 1.75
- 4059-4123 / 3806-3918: 1.72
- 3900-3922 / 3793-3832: 1.37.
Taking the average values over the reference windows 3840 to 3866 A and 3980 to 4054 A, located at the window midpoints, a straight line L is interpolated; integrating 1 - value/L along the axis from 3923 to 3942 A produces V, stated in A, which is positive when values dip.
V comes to 7.6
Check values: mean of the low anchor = 8.28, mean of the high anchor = 12.2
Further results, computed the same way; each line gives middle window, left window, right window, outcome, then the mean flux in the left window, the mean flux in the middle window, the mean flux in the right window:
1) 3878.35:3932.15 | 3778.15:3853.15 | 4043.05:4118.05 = 4.64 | 7.77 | 8.5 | 12.3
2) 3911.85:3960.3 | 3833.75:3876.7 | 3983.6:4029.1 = 9.70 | 8.18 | 8.21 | 12.1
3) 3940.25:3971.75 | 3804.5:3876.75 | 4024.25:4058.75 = 7.53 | 7.74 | 7.97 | 12.6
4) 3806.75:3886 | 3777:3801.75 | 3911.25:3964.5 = 6.25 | 8.5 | 7.68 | 8.1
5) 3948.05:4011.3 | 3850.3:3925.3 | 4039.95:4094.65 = 5.59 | 8.71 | 9.76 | 12.5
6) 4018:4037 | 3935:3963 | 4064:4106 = -2.91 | 8.29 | 12.2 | 12.3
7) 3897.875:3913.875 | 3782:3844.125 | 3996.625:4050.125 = 0.79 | 7.62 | 9.26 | 12.4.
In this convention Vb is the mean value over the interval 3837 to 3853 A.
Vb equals 7.98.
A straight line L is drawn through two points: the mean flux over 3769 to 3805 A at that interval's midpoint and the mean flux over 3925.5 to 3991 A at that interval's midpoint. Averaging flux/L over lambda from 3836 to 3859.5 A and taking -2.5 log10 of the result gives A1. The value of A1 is 0.05 mag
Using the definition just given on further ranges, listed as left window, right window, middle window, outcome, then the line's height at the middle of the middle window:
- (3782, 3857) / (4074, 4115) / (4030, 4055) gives -0.10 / 11.5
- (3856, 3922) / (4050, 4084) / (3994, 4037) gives -0.12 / 11.1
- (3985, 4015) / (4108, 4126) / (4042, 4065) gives 0.03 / 12.6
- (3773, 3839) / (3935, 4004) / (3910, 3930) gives -0.07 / 8.67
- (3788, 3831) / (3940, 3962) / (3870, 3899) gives 0.01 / 8.2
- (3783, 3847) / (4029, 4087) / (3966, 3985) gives 0.28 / 10.6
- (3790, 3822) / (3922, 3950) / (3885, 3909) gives -0.16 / 7.3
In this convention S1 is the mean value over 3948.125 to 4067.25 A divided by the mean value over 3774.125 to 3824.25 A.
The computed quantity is 1.34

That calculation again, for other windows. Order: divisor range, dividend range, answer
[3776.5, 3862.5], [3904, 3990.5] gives 1.07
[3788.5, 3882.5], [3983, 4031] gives 1.56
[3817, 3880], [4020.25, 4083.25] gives 1.57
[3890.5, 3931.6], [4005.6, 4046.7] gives 1.42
